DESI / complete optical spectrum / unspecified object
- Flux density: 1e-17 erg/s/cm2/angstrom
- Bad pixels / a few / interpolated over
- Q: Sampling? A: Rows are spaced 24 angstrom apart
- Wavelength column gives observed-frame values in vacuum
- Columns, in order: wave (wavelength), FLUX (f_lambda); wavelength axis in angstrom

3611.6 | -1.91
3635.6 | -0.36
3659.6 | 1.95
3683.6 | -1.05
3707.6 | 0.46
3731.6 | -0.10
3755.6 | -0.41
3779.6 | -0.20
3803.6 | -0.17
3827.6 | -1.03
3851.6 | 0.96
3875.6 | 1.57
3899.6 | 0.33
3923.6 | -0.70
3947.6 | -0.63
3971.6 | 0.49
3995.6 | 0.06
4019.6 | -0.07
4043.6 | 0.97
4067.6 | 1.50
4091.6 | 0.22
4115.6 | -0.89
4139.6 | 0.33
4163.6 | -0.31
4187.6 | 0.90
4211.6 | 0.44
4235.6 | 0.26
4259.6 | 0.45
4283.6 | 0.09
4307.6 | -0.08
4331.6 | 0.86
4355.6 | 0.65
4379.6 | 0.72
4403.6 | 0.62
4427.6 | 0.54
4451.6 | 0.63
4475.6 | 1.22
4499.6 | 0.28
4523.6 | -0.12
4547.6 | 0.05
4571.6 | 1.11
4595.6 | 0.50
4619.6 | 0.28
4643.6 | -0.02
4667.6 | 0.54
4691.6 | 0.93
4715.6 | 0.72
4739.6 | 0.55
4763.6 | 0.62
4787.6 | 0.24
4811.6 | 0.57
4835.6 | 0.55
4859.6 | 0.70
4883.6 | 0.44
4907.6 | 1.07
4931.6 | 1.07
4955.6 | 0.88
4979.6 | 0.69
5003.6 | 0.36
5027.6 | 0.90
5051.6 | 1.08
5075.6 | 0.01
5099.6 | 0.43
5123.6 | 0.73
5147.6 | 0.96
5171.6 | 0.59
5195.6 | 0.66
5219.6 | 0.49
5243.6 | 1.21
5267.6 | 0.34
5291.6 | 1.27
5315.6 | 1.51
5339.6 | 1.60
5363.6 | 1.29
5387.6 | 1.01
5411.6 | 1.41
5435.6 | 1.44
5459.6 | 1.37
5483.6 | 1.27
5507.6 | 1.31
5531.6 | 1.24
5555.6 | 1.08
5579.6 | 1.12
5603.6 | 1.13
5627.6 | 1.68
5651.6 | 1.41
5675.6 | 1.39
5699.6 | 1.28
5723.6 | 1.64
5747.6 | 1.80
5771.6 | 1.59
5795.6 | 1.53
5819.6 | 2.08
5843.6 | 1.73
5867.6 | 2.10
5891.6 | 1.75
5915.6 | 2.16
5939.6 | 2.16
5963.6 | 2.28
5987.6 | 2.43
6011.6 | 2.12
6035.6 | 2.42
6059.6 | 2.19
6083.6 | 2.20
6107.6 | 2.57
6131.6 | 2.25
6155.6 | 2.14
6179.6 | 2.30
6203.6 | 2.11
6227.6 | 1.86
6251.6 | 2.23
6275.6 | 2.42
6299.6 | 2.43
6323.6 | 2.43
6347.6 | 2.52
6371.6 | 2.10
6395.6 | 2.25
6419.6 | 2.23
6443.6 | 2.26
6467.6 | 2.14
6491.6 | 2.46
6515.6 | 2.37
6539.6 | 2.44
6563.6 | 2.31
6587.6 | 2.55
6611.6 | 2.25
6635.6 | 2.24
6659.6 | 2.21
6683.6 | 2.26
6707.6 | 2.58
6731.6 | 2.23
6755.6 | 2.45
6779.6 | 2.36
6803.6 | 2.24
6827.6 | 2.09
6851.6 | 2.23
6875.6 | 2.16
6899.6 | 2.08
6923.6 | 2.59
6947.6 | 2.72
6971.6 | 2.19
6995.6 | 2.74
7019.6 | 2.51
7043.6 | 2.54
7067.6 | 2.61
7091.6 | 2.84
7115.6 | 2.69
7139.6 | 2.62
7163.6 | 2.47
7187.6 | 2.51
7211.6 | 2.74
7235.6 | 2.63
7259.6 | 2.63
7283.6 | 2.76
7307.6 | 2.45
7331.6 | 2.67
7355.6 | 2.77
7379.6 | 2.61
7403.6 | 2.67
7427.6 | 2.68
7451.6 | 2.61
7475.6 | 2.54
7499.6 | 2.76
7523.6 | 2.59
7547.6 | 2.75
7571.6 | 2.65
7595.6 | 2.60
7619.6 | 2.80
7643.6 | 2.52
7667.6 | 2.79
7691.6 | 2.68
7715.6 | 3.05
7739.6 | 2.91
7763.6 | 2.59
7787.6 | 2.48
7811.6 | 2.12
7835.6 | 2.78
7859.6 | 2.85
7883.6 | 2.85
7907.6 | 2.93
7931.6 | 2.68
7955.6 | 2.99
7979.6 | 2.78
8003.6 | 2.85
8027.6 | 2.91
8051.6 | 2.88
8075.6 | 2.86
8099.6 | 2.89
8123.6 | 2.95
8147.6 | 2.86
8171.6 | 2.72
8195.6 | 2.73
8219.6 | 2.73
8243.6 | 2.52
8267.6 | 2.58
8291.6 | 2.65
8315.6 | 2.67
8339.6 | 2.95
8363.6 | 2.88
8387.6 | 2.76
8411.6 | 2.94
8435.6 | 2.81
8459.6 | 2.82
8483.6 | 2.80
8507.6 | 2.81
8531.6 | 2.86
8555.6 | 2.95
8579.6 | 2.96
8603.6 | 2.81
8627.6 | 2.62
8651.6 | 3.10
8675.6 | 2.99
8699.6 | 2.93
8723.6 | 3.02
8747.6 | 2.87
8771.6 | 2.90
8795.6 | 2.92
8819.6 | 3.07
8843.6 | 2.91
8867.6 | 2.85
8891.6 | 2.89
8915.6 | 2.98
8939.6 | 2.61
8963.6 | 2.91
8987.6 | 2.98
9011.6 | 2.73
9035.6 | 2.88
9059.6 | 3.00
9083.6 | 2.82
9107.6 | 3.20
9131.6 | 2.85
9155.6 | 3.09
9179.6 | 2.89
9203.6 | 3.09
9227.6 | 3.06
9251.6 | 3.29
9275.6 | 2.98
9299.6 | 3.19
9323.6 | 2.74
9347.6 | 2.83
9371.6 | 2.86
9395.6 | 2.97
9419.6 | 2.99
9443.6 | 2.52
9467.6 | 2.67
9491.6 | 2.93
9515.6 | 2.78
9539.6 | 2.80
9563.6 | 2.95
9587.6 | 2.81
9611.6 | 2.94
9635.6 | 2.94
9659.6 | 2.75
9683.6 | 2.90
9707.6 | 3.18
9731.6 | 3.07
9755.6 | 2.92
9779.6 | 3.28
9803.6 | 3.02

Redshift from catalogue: 0.324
